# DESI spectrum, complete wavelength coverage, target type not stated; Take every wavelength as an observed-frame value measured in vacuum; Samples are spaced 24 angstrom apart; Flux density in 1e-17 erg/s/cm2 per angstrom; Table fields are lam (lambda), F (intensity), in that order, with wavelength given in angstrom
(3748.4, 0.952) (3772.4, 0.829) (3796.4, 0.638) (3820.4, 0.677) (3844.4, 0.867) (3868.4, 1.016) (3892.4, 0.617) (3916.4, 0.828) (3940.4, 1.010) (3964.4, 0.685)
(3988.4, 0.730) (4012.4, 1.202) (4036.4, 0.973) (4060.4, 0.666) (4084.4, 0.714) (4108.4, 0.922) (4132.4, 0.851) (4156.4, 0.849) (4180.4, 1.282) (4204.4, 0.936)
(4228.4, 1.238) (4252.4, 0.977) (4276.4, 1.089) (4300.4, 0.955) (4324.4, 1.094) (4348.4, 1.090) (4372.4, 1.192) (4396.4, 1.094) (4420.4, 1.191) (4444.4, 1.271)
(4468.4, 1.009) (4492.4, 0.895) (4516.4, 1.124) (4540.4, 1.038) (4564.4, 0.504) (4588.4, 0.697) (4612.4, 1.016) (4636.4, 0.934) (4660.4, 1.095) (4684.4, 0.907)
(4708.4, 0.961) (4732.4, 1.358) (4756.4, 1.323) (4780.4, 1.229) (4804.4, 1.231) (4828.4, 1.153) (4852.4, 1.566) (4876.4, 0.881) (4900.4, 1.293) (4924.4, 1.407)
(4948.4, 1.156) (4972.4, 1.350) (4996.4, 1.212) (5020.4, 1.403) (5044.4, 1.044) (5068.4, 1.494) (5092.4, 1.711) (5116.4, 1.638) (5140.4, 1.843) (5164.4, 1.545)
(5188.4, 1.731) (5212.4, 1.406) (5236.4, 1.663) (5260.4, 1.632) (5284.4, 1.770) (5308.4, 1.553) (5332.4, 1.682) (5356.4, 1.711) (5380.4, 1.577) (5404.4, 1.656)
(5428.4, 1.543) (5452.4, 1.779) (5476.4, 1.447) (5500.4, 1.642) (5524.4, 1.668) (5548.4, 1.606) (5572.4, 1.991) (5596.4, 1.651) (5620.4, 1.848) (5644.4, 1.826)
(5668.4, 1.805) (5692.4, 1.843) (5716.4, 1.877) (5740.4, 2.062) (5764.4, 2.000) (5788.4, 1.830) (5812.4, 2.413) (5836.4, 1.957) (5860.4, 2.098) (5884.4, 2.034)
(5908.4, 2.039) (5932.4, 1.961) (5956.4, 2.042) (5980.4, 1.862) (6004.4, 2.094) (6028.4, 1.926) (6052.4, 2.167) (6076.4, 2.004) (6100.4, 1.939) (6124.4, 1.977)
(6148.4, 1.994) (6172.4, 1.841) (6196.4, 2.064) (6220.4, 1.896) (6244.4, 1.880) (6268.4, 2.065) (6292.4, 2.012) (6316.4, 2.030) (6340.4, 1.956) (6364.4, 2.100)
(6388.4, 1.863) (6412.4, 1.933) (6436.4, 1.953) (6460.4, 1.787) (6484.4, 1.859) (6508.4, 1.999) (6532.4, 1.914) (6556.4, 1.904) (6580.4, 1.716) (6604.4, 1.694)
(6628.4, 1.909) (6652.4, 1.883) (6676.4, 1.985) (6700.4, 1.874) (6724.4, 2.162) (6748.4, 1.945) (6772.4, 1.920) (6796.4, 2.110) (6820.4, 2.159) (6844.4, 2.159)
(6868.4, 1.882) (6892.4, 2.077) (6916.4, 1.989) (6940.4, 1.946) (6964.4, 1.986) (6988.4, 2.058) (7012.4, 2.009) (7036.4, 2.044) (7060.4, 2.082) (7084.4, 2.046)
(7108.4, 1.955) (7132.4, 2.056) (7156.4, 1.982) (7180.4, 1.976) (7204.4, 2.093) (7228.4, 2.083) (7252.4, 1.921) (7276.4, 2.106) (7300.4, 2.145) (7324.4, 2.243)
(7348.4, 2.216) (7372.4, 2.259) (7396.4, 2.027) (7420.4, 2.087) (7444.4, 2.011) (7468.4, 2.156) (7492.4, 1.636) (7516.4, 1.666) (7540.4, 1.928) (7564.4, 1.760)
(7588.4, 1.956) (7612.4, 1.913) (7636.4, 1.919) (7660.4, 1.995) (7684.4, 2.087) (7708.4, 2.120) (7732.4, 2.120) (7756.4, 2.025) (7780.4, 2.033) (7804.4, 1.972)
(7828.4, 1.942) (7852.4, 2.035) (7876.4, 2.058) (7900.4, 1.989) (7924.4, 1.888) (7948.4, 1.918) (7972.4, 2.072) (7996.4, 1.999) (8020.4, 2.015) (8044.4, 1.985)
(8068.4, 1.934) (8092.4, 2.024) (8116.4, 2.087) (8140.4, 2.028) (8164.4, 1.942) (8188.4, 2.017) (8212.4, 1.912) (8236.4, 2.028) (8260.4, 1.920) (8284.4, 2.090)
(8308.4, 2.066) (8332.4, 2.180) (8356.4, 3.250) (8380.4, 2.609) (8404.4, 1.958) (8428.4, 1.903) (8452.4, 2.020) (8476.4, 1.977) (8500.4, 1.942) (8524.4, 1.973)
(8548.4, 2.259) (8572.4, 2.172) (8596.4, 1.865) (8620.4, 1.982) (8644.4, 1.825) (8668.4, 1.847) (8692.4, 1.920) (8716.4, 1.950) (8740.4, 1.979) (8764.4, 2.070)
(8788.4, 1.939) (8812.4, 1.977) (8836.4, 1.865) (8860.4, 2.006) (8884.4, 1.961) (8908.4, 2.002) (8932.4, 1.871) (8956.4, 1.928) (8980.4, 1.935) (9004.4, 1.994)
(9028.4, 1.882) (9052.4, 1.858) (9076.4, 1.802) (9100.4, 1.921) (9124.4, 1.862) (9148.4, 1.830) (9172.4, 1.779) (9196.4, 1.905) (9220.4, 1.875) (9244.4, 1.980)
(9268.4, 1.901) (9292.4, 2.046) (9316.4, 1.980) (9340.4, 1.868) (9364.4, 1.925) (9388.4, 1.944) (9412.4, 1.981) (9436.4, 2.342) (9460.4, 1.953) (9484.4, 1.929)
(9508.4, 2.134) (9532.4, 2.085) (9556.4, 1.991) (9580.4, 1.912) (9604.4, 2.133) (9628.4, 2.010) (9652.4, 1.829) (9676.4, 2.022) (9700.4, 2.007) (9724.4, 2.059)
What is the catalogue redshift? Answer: 0.272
